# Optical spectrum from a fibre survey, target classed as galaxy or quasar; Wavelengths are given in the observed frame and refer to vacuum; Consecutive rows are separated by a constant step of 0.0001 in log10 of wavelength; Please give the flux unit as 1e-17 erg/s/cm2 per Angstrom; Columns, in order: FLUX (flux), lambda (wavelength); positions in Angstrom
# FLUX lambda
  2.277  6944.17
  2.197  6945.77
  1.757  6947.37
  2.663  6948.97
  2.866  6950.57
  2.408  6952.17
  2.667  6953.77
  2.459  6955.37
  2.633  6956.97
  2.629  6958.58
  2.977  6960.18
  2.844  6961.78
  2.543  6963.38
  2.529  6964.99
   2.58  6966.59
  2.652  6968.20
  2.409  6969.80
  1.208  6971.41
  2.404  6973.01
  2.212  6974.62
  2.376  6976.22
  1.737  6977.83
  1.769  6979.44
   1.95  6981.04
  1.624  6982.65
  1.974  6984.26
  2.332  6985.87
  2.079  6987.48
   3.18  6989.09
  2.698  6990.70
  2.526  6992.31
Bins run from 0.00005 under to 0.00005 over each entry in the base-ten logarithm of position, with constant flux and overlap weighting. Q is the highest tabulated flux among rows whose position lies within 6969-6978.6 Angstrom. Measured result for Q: 2.409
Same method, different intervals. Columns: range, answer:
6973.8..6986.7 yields 2.376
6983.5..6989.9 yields 3.18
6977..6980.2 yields 1.769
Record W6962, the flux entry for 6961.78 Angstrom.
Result 2.844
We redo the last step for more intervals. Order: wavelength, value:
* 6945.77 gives 2.197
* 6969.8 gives 2.409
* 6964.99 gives 2.529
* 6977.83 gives 1.737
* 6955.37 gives 2.459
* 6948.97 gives 2.663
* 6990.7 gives 2.698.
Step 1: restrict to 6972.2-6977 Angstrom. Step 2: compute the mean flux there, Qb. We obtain 2.33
